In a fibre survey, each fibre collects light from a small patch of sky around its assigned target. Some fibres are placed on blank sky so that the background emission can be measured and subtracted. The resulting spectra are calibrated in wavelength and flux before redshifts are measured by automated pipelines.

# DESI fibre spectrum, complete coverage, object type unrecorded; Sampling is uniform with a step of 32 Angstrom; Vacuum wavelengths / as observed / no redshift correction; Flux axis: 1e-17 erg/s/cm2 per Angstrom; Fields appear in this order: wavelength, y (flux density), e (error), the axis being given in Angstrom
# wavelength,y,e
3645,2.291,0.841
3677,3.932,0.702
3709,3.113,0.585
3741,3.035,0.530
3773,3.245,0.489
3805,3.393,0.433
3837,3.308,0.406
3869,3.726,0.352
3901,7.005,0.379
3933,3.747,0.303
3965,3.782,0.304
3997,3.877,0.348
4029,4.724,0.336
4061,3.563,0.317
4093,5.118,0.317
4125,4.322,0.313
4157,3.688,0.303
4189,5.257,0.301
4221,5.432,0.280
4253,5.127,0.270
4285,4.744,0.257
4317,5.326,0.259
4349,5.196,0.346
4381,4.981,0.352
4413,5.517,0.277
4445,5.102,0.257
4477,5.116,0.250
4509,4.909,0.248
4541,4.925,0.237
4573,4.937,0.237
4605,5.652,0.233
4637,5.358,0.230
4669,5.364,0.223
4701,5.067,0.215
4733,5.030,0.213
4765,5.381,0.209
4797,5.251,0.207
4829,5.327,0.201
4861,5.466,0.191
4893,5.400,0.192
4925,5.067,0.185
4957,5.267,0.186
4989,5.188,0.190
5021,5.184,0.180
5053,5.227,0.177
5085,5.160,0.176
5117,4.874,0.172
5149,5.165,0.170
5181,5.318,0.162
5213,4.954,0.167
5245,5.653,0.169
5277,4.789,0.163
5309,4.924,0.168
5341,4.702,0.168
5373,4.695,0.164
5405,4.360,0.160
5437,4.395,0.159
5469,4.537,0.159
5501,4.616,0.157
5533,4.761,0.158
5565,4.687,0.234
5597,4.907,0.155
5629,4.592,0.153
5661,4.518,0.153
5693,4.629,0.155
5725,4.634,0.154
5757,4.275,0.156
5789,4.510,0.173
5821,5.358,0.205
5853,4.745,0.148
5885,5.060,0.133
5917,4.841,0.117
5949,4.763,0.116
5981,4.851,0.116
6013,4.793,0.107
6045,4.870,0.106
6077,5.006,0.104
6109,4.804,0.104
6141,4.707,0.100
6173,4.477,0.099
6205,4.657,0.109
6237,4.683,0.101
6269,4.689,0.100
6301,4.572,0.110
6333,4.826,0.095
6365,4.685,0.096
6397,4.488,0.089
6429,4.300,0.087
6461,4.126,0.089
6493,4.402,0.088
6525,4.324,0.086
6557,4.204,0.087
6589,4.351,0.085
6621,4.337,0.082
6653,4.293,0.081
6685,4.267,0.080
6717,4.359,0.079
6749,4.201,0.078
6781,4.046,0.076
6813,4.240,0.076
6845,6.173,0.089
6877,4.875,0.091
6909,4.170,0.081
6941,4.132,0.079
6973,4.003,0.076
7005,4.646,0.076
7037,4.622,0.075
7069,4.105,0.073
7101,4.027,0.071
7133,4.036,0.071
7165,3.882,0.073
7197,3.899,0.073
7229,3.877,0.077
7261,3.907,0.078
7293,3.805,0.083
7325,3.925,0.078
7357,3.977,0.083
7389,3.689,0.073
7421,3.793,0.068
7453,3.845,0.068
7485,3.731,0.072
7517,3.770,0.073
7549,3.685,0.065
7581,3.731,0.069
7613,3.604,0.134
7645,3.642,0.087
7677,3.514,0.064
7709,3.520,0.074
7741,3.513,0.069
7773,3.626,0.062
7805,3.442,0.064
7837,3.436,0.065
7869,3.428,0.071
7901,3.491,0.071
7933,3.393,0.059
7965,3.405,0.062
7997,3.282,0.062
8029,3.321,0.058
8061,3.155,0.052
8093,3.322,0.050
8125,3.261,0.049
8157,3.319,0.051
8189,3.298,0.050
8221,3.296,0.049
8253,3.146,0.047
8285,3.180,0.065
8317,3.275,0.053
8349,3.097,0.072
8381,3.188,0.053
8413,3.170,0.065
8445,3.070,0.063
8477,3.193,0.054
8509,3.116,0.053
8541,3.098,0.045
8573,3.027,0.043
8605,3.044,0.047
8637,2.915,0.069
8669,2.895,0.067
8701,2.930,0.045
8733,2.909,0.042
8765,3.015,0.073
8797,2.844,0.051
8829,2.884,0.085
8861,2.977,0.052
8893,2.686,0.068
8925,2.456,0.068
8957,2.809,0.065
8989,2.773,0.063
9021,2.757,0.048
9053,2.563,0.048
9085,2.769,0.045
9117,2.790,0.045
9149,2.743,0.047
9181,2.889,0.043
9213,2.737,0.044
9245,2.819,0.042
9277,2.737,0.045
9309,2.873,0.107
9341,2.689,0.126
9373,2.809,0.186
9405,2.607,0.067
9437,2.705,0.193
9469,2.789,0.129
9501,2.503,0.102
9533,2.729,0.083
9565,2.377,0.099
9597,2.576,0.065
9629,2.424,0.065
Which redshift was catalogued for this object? 0.05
